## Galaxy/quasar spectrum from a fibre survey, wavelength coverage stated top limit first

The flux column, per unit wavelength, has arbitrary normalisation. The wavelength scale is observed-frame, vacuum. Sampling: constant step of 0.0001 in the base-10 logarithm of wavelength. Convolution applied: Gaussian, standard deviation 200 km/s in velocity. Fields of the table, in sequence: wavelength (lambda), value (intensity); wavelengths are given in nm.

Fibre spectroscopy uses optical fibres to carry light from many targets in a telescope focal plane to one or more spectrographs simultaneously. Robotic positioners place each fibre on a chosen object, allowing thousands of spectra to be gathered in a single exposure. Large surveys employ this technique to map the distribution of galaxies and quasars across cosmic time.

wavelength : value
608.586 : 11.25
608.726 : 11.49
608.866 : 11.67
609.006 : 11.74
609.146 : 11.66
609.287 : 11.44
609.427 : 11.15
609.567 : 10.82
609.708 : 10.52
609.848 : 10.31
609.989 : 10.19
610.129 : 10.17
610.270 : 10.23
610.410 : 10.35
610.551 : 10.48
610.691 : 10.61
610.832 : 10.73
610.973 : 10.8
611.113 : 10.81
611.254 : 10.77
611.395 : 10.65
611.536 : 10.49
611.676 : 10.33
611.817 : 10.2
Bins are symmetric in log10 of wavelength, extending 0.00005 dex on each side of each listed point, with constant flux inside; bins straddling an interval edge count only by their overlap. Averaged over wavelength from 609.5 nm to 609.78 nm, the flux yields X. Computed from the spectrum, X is 10.7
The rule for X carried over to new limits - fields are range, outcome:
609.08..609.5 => 11.4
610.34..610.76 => 10.5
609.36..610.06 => 10.6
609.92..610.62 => 10.3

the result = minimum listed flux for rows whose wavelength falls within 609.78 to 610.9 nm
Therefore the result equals 10.17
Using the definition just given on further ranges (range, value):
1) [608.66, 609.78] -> 10.52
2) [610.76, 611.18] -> 10.73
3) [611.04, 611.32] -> 10.77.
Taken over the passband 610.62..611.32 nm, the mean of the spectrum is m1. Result 10.7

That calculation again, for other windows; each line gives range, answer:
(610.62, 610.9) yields 10.7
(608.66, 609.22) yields 11.6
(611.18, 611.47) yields 10.7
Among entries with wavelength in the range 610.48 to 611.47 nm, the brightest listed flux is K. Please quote 10.81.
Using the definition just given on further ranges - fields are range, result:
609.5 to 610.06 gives 10.82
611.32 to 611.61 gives 10.65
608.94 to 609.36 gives 11.74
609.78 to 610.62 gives 10.48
